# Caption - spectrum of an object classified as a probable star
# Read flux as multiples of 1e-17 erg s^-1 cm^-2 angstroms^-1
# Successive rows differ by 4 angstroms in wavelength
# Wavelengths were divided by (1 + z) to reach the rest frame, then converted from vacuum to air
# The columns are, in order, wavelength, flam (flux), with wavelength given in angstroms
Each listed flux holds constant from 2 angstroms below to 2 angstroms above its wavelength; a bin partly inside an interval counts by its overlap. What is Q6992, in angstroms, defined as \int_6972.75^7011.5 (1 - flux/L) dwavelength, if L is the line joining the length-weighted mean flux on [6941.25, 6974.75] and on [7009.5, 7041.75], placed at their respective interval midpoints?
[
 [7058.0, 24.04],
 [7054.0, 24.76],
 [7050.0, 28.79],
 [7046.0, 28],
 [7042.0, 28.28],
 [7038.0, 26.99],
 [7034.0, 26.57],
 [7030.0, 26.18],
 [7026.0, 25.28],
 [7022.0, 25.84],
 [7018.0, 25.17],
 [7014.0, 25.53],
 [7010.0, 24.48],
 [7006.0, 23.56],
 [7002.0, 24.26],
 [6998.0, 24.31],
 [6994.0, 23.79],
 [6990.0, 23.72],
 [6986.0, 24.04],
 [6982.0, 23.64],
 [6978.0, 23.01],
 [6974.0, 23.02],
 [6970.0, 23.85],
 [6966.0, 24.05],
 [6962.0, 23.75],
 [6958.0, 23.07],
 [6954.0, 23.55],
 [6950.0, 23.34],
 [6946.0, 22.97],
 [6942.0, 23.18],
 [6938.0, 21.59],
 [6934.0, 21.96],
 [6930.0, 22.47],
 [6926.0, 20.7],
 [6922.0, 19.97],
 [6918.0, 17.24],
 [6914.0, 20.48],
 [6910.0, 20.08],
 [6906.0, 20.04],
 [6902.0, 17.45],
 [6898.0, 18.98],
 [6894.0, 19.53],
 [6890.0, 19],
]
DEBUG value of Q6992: 1.4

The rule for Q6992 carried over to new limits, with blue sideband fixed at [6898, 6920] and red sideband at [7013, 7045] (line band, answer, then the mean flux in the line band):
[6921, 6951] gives -2.0 angstroms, 22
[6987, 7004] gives 0.2 angstroms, 24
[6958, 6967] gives -0.6 angstroms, 23.7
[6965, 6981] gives -0.4 angstroms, 23.5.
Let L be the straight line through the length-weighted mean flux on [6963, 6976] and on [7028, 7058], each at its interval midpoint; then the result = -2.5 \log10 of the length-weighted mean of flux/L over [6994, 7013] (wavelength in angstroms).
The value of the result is 0.042 mag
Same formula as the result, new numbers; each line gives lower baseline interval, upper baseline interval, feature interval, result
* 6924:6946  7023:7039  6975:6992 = 0.026 mag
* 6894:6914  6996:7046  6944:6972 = -0.061 mag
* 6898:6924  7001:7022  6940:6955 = -0.099 mag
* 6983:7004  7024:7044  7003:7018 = 0.023 mag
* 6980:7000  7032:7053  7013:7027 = 0.023 mag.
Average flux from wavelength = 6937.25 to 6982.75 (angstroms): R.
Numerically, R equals 23.3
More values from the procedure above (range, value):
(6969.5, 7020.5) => 24.1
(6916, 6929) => 19.5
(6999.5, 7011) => 24.1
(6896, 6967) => 21.3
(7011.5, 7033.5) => 25.6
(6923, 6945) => 21.9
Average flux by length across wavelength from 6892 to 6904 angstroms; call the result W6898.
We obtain 18.7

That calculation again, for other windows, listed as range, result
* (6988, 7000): 23.9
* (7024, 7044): 26.7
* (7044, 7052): 28.4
